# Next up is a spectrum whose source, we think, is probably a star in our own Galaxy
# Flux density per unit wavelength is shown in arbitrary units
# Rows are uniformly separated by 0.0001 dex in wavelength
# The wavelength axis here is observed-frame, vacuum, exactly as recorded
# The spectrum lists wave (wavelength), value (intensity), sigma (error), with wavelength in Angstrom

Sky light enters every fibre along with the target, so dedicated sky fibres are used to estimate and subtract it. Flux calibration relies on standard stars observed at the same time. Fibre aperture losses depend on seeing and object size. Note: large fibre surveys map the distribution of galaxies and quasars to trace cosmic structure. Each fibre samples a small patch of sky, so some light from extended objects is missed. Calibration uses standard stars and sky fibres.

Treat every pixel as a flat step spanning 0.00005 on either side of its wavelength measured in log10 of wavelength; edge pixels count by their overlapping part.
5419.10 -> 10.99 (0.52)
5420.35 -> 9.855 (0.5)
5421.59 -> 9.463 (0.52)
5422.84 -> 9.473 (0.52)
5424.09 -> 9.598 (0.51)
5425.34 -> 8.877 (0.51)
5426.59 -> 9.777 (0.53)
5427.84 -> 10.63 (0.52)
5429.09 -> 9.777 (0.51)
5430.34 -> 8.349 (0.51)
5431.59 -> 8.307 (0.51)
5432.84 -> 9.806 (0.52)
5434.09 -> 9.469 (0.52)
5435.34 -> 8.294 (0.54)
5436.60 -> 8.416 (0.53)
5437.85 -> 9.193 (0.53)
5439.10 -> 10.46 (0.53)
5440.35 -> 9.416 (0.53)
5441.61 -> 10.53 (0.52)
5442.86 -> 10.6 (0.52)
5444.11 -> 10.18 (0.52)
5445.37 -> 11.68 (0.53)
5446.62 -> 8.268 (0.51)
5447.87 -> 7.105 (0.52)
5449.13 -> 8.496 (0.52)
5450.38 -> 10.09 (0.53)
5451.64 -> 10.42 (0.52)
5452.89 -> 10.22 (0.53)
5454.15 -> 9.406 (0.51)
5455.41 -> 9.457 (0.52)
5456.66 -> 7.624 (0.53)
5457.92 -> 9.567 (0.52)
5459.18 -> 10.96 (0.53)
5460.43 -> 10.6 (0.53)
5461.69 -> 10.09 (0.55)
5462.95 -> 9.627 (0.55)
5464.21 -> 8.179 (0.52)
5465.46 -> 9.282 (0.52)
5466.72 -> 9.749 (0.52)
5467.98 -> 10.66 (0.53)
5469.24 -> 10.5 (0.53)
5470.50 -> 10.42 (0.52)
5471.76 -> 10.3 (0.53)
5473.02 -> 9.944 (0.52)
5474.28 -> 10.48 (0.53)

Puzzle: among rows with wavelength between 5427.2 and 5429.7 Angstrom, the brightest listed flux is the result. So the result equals 10.63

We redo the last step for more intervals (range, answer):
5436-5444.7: 10.6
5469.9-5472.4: 10.42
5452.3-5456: 10.22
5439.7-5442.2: 10.53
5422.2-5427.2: 9.777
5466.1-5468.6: 10.66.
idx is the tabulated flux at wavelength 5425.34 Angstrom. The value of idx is 8.877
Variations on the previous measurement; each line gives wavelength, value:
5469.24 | 10.5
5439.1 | 10.46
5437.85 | 9.193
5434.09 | 9.469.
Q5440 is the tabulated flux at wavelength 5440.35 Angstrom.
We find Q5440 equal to 9.416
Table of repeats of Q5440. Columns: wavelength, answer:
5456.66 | 7.624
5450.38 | 10.09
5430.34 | 8.349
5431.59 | 8.307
